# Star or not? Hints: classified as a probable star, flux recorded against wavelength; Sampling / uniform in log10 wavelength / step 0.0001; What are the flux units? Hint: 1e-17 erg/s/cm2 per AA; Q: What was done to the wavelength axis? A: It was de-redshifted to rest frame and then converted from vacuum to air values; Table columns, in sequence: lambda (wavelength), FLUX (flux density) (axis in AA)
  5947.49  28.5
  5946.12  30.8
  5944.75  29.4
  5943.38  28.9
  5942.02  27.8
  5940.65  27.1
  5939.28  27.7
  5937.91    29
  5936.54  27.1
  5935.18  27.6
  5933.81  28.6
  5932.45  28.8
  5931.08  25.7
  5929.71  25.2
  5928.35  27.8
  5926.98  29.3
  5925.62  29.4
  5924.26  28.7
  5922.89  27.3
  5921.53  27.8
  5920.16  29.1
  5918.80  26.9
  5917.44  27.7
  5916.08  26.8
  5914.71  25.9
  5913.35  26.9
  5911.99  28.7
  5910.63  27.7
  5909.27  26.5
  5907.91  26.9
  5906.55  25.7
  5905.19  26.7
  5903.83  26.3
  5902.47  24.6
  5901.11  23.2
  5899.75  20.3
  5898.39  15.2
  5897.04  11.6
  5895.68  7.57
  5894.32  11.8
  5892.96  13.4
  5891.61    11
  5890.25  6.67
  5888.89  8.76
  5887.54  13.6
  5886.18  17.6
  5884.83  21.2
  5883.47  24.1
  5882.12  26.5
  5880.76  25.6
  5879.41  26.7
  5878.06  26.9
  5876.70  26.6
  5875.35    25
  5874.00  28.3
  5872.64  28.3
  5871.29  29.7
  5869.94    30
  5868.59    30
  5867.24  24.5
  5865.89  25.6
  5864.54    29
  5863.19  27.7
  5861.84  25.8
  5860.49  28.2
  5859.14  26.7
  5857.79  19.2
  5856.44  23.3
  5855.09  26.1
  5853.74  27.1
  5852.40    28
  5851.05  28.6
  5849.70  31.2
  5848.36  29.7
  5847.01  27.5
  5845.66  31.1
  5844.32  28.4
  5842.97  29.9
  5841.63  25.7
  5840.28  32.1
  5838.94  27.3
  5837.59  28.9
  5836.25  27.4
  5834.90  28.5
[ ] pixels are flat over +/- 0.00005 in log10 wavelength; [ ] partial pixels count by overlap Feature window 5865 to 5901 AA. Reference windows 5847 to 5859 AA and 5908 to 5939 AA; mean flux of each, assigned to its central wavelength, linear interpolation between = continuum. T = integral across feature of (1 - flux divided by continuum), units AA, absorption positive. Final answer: 8.4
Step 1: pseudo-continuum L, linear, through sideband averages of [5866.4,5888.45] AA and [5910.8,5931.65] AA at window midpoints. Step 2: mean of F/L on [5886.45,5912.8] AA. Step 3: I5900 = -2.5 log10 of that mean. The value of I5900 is 0.37 mag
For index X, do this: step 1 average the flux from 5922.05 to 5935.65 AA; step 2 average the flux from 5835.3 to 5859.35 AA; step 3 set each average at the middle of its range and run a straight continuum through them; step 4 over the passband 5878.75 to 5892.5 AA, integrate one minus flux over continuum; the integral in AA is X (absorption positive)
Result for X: 4.8 AA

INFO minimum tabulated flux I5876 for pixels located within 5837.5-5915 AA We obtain 6.67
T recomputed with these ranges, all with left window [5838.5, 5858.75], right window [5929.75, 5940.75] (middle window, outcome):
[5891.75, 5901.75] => 4.8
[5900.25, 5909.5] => 0.7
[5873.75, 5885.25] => 0.8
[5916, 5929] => -0.3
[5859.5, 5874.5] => -0.1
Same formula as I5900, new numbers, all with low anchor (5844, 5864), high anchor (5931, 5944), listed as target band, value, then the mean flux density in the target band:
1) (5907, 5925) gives 0.01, 27.4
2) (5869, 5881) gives -0.01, 27.6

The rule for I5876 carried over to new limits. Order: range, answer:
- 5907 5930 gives 25.2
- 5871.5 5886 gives 21.2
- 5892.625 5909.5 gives 7.57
